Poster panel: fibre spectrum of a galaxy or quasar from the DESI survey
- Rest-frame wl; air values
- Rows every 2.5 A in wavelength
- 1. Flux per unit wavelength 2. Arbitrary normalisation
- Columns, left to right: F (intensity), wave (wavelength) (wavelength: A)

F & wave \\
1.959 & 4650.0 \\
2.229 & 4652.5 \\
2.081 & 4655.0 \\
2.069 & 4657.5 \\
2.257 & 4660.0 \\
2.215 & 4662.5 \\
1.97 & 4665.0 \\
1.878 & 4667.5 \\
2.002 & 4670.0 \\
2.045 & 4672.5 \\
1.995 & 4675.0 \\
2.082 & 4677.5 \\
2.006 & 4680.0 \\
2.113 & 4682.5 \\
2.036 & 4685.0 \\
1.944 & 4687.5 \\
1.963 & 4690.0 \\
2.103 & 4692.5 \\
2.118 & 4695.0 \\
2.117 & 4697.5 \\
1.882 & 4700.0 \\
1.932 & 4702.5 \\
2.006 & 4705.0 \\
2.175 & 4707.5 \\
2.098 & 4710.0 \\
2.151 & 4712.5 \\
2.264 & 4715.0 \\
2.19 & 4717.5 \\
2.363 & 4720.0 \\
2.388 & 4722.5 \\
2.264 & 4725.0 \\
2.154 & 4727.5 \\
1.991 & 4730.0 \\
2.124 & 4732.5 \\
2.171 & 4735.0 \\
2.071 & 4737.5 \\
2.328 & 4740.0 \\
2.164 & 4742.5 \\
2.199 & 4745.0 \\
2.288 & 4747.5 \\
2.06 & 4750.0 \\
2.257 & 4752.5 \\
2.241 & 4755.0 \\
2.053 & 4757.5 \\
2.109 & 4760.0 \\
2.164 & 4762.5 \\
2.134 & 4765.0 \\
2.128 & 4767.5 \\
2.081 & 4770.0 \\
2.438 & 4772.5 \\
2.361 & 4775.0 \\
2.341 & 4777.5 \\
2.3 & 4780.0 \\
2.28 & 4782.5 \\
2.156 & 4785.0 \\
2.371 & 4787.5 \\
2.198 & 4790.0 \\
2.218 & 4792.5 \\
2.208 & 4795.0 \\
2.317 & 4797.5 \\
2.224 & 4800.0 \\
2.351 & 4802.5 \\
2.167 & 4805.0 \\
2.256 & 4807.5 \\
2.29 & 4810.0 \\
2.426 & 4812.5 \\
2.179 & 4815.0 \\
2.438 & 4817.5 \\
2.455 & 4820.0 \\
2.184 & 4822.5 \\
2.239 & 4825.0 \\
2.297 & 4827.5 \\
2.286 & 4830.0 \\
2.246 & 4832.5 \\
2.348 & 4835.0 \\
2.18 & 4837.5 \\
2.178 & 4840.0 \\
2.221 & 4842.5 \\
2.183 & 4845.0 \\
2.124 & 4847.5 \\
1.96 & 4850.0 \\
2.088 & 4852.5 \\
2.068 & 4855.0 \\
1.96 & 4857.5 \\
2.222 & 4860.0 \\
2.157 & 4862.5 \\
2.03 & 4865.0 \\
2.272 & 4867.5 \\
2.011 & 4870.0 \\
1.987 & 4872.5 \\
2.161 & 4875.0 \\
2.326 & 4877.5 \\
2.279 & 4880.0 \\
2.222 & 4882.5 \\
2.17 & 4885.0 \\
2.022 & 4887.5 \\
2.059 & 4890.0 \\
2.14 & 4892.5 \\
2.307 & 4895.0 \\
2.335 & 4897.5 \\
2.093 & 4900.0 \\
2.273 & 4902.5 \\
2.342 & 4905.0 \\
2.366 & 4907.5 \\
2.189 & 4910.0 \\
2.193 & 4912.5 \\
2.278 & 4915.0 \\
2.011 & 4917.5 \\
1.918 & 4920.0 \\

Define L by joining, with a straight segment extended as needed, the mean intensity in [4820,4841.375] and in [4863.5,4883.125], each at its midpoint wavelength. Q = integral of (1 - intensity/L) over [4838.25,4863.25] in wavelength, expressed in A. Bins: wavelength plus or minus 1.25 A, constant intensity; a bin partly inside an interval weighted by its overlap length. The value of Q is 1.1 A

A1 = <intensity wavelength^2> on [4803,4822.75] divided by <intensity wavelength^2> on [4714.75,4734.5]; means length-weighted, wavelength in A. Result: 1.1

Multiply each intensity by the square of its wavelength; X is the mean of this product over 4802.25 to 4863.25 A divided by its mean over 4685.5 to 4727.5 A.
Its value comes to 1.1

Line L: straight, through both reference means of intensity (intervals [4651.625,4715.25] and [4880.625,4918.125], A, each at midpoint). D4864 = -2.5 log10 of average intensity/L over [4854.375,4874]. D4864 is 0.05 mag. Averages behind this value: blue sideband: 2.06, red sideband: 2.2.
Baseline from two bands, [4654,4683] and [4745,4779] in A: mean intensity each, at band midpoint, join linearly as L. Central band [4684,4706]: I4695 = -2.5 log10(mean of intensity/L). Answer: 0.05 mag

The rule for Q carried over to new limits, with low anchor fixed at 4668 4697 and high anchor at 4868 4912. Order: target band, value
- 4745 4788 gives -2.4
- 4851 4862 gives 0.4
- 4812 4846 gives -2.0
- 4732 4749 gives -0.9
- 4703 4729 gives -1.7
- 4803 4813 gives -0.7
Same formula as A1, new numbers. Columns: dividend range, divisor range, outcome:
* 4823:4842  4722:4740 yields 1.08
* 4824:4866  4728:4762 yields 1.05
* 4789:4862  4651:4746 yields 1.11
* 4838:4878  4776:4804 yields 0.96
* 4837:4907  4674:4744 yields 1.09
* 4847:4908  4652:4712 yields 1.14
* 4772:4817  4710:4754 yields 1.07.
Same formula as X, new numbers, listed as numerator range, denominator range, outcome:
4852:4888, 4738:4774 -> 1.02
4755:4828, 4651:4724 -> 1.13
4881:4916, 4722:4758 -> 1.08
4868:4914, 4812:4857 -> 1.01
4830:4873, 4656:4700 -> 1.12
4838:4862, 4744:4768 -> 1.02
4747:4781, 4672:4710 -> 1.12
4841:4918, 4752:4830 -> 1.00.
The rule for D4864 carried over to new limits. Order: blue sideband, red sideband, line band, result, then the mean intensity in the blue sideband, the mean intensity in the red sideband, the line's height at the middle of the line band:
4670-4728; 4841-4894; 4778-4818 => -0.08 mag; 2.1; 2.13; 2.12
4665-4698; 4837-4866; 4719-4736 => -0.08 mag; 2.03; 2.11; 2.05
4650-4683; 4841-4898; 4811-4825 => -0.10 mag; 2.07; 2.14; 2.12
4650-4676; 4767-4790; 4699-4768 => 0.02 mag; 2.07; 2.27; 2.19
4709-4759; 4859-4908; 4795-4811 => -0.04 mag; 2.19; 2.19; 2.19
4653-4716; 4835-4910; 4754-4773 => -0.03 mag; 2.06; 2.17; 2.11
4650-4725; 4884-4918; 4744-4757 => -0.04 mag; 2.09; 2.2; 2.13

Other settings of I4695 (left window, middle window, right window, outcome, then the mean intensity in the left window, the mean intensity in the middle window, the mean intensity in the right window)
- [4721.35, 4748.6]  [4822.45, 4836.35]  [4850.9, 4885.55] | -0.06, 2.19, 2.27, 2.14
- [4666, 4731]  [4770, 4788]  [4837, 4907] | -0.09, 2.09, 2.3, 2.16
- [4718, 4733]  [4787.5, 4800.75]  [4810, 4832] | 0.02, 2.22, 2.25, 2.31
